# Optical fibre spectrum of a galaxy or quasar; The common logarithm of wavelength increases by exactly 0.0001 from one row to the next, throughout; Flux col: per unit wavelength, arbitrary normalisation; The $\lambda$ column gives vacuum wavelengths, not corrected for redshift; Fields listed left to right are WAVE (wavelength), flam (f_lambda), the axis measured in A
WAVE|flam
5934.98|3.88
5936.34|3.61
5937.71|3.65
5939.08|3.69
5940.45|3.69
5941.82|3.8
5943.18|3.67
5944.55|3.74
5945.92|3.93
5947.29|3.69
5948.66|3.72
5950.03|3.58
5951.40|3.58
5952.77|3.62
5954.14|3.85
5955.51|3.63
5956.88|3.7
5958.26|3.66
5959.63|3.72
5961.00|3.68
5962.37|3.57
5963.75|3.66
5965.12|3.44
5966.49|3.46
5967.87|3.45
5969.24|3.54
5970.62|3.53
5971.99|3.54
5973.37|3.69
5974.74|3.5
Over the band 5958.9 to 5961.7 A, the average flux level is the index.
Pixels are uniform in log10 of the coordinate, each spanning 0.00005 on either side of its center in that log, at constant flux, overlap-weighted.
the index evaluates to 3.71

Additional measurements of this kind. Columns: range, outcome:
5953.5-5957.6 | 3.72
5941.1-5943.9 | 3.74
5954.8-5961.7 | 3.68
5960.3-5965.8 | 3.59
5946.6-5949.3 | 3.7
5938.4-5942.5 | 3.73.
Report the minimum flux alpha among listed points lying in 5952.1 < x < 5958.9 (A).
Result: 3.62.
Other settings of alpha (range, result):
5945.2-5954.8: 3.58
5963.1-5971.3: 3.44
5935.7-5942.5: 3.61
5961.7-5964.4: 3.57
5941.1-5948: 3.67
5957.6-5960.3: 3.66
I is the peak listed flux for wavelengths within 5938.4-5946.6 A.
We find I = 3.93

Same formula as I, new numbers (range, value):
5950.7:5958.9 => 3.85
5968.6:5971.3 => 3.54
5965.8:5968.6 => 3.46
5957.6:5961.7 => 3.72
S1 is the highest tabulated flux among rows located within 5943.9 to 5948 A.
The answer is 3.93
